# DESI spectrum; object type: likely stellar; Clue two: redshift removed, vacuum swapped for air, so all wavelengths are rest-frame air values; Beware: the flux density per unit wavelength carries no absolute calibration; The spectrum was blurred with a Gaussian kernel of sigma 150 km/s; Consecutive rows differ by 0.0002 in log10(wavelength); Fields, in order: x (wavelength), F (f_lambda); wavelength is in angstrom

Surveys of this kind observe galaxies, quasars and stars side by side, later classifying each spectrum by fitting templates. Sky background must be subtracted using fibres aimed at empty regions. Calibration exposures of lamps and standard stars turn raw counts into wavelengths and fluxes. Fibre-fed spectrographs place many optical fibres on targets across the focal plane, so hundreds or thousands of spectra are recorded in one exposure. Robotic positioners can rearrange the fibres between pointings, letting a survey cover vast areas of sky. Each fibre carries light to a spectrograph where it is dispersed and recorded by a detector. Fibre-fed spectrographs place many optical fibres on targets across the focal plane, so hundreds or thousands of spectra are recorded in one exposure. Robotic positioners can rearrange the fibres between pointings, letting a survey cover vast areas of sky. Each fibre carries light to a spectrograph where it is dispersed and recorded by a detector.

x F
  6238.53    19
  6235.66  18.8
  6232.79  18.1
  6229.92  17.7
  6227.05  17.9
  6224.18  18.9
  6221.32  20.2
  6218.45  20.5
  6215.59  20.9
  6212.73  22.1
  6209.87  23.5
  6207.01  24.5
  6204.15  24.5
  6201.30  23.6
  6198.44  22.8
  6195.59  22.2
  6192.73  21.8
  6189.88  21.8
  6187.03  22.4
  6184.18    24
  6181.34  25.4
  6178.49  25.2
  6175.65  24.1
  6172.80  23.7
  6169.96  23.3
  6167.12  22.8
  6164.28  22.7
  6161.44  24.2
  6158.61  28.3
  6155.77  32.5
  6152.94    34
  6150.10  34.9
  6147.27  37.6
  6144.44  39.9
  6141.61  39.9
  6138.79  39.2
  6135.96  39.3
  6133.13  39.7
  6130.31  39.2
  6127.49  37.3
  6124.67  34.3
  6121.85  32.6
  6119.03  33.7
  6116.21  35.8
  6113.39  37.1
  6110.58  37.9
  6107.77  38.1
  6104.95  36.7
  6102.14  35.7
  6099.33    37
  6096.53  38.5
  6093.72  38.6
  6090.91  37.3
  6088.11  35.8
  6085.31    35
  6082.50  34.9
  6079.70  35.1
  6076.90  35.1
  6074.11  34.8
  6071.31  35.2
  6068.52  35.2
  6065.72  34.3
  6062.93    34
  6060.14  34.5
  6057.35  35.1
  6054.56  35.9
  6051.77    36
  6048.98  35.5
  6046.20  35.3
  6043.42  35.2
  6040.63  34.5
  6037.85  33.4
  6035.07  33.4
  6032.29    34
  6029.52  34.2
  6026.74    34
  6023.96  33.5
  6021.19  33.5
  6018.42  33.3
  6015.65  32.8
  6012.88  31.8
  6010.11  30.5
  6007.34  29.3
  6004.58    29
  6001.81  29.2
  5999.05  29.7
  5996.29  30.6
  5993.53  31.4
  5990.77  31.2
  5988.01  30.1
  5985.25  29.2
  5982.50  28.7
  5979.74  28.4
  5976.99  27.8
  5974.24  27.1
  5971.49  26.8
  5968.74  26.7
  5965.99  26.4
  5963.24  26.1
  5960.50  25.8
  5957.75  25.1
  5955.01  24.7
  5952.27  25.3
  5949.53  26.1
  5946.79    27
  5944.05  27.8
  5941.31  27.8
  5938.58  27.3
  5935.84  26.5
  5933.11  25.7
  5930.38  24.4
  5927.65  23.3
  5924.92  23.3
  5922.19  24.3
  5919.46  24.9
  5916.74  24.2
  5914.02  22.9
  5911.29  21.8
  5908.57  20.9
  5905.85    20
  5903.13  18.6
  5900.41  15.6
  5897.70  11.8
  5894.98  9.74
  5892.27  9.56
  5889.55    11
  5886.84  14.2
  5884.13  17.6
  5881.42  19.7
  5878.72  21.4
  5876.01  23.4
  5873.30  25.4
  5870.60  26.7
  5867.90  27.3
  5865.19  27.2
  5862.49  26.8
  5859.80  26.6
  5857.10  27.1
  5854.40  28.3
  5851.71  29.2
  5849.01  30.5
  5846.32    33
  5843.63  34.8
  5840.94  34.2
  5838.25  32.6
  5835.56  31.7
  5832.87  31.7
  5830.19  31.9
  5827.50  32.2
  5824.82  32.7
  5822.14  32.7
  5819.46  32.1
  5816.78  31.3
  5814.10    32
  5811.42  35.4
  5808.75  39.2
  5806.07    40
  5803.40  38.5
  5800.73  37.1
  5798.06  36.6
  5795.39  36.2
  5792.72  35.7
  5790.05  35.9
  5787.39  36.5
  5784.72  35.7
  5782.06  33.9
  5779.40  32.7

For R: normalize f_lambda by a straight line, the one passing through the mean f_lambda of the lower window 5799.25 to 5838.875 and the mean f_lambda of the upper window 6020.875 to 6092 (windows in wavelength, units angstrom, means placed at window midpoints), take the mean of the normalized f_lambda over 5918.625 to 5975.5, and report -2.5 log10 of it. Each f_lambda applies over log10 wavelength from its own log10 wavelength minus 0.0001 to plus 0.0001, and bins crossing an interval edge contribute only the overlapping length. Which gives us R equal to 0.31 mag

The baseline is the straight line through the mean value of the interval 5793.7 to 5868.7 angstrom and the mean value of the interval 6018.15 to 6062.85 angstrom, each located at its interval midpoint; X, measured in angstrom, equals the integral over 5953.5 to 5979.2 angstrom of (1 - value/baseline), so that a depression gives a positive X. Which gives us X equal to 5.7 angstrom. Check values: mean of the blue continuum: 32.5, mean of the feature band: 26.3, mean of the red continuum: 34.5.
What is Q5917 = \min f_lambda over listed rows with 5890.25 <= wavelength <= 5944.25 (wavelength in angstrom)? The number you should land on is 9.56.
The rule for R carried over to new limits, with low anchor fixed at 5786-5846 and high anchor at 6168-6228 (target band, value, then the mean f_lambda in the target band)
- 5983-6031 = -0.10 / 31.3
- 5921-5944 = 0.21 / 25.5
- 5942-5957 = 0.16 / 26.2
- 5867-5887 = 0.41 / 22.3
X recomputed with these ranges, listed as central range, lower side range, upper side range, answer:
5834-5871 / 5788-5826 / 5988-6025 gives 5.0 angstrom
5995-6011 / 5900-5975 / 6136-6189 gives -2.3 angstrom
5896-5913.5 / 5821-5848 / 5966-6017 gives 7.3 angstrom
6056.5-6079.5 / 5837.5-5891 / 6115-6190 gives -4.1 angstrom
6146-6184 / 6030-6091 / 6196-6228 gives -2.1 angstrom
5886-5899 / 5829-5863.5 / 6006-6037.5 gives 8.4 angstrom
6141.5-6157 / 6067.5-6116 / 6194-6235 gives -3.7 angstrom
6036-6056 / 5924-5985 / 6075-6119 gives -1.4 angstrom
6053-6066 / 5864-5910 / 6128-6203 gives -5.0 angstrom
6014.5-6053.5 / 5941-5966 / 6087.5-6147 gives -3.2 angstrom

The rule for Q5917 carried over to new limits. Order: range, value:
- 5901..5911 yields 18.6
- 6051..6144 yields 32.6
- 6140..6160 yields 28.3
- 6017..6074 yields 33.3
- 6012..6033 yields 31.8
